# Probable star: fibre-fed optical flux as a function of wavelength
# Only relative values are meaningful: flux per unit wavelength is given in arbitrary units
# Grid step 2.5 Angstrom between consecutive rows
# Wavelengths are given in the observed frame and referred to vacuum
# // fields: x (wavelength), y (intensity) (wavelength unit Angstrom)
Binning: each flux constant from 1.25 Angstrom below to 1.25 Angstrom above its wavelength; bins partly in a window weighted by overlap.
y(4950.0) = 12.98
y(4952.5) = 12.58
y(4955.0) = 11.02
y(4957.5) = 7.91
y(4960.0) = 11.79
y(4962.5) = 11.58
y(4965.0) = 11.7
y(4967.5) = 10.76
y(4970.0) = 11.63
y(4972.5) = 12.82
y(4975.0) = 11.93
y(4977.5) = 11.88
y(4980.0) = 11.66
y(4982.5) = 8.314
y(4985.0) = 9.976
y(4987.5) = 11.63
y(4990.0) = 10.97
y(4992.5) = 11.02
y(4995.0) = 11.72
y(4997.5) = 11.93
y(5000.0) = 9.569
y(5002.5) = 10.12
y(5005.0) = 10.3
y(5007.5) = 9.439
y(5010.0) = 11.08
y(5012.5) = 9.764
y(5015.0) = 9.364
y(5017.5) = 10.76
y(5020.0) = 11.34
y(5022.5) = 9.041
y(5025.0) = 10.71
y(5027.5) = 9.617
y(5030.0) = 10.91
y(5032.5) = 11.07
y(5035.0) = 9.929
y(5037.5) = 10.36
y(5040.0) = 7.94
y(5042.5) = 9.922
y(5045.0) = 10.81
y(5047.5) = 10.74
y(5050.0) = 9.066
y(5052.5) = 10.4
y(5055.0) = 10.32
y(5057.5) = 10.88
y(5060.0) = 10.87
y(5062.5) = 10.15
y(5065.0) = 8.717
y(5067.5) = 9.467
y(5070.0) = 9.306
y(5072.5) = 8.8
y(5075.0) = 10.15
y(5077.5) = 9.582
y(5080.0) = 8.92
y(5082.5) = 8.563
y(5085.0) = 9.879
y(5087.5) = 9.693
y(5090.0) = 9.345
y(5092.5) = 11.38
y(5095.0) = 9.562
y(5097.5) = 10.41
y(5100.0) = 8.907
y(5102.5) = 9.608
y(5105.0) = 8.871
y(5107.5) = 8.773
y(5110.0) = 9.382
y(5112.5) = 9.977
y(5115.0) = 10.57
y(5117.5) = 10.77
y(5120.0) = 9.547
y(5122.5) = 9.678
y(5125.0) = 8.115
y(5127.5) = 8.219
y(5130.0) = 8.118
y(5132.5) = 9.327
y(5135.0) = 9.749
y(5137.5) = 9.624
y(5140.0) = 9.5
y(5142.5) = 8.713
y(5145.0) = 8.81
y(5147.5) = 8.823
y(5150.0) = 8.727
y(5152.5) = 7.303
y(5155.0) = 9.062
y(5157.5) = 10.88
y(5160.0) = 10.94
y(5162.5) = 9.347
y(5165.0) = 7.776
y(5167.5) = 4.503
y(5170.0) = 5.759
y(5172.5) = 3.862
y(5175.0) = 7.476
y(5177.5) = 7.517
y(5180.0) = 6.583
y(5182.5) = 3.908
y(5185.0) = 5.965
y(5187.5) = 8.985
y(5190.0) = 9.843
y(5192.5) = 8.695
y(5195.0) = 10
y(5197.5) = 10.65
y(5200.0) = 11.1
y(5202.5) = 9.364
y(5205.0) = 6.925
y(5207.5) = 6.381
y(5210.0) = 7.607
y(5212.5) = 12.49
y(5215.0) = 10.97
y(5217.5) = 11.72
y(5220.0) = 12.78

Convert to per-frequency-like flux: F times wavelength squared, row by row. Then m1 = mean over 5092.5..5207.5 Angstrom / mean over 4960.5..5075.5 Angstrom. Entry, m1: 0.87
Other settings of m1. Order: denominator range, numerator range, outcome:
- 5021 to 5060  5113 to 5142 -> 0.96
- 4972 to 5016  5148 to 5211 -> 0.80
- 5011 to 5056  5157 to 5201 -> 0.83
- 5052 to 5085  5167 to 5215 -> 0.86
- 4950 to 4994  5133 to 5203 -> 0.81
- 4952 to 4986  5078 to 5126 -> 0.91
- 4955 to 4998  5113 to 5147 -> 0.89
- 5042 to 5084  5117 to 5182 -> 0.88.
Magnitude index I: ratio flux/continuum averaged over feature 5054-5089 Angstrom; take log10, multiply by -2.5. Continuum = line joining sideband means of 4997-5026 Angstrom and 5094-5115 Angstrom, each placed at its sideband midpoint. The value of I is 0.01 mag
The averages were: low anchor 10.2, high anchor 9.5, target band 9.66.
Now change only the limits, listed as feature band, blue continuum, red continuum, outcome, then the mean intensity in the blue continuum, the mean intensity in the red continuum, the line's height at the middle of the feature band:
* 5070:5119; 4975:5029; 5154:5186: -0.114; 10.5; 7.19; 8.69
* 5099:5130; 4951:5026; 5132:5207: -0.031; 10.8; 8.29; 9.06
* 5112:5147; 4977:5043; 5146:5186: -0.150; 10.4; 7.42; 8.11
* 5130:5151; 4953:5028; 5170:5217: -0.026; 10.7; 8.23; 8.89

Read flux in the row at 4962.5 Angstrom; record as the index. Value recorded 11.58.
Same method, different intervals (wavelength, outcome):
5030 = 10.91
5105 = 8.871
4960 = 11.79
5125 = 8.115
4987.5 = 11.63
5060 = 10.87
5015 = 9.364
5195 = 10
